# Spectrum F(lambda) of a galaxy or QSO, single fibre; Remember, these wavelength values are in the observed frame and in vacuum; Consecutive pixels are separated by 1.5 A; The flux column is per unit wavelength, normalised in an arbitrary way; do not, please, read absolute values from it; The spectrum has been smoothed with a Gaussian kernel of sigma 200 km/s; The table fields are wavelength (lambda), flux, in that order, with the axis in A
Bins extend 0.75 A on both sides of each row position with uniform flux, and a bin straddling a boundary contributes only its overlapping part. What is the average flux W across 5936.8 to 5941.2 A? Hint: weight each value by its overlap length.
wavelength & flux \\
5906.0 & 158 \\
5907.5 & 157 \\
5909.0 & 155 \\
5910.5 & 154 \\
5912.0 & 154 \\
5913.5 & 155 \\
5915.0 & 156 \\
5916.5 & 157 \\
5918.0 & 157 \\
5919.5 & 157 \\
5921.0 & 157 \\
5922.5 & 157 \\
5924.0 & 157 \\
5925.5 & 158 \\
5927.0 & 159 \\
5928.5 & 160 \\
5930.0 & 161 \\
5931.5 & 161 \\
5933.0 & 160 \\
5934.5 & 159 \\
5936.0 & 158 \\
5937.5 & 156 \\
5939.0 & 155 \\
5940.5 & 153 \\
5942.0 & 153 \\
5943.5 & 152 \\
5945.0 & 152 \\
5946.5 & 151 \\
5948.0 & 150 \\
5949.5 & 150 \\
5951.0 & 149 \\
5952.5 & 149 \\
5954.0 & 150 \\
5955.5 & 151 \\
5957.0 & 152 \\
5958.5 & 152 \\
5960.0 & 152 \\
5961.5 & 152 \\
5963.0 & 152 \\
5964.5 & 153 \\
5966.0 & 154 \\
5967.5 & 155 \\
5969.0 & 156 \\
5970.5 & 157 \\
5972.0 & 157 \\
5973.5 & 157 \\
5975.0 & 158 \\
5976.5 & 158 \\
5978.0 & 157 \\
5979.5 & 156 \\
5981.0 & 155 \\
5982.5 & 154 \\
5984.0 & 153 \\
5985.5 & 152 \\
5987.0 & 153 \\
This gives 155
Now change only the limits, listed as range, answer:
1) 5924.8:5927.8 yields 159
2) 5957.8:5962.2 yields 152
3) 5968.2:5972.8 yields 157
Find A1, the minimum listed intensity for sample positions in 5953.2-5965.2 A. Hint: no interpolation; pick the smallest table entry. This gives 150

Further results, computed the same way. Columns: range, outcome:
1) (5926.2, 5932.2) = 159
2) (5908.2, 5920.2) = 154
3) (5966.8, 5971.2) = 155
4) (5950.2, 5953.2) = 149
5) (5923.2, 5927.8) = 157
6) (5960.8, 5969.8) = 152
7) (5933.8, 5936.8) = 158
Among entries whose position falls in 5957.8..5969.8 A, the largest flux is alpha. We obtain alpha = 156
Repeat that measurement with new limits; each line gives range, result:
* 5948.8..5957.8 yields 152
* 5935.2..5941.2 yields 158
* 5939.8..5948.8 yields 153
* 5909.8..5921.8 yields 157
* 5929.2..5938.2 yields 161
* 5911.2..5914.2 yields 155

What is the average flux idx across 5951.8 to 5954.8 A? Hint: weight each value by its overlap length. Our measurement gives 150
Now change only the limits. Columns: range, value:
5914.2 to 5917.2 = 156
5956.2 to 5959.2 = 152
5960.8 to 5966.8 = 153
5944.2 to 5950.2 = 151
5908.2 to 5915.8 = 155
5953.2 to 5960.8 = 151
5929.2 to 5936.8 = 160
